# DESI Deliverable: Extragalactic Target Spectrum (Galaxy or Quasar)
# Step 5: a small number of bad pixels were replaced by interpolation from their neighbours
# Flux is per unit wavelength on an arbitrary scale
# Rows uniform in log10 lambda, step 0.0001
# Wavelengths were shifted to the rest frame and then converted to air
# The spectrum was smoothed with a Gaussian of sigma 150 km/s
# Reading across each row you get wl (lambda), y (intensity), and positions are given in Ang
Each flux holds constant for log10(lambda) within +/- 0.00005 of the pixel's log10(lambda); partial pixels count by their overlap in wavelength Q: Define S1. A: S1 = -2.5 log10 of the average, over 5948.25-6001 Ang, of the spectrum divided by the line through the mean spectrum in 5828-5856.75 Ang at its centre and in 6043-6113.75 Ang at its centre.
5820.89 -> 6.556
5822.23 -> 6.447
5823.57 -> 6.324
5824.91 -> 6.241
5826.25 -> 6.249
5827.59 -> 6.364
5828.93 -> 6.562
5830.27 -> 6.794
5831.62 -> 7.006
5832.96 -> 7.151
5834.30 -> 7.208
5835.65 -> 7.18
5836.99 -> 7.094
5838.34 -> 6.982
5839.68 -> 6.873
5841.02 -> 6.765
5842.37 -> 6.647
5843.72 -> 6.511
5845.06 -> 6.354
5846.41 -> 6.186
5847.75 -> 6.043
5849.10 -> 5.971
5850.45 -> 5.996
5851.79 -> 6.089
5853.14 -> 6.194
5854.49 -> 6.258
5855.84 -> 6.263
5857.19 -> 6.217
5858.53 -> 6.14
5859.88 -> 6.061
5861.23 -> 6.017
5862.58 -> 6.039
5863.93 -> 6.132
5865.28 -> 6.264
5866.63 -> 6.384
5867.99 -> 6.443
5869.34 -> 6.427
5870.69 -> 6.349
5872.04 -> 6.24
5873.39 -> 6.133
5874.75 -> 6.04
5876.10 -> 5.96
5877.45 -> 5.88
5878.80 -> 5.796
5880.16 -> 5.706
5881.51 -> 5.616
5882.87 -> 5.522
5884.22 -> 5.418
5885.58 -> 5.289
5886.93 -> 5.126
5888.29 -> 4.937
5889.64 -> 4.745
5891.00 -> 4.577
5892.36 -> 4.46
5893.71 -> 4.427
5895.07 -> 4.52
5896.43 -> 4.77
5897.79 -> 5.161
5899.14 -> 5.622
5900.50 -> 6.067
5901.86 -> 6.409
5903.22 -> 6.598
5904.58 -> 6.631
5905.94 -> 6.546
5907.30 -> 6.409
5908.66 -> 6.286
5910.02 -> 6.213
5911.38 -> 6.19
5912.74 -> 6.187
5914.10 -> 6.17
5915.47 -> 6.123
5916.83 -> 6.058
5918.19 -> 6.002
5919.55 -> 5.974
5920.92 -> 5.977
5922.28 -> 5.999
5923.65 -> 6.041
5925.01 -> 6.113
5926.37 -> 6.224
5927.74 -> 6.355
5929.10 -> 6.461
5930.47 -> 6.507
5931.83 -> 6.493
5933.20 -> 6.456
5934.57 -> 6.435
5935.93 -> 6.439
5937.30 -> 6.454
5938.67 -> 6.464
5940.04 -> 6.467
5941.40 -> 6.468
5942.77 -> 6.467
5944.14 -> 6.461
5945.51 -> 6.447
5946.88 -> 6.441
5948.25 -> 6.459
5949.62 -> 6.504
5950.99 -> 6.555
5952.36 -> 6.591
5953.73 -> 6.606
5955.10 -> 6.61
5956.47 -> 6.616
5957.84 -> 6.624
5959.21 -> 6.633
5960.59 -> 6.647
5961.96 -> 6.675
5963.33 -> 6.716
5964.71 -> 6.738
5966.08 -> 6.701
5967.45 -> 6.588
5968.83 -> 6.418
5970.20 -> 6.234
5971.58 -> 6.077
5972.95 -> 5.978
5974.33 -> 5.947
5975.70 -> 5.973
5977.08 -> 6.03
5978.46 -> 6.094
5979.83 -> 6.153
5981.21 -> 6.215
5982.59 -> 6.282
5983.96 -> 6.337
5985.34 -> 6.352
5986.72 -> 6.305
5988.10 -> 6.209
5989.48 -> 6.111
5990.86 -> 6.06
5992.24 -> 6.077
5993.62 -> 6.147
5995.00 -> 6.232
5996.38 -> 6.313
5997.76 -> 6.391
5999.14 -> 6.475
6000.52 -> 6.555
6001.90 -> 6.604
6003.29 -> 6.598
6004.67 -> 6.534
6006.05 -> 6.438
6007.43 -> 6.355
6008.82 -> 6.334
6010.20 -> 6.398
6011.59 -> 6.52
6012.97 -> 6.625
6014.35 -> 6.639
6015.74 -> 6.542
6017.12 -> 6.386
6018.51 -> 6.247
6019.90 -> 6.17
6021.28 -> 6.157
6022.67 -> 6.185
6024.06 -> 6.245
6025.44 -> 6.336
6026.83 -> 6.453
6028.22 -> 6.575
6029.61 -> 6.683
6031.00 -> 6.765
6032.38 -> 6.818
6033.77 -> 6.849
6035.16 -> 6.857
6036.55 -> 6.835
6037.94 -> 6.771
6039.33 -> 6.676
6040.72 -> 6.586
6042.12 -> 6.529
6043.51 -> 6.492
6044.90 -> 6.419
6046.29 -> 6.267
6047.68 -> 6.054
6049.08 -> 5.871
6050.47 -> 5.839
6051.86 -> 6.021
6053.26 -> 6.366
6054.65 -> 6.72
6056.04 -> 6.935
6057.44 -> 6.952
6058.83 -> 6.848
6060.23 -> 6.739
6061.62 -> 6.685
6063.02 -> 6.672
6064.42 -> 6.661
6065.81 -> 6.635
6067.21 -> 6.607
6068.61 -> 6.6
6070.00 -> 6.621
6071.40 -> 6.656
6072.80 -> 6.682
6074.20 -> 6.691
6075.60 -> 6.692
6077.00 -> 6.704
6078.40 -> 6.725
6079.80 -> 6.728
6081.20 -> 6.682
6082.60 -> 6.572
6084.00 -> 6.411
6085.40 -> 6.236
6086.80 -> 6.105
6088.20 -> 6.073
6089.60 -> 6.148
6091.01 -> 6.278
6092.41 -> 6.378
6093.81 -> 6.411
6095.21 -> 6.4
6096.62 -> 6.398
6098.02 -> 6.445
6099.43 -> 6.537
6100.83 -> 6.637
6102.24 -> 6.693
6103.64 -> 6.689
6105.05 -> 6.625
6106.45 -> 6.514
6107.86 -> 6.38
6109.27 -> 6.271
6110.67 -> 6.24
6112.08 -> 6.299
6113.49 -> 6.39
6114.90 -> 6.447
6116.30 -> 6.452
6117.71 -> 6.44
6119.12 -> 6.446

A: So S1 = 0.03 mag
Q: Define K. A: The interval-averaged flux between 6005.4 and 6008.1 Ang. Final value 6.4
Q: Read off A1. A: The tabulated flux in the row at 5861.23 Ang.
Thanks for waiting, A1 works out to 6.017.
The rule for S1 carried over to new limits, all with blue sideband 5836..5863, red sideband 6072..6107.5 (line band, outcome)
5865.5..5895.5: 0.15 mag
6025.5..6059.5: -0.01 mag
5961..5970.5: -0.03 mag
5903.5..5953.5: 0.01 mag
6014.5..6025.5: 0.03 mag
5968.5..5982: 0.06 mag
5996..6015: -0.01 mag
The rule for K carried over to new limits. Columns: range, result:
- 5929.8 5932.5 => 6.51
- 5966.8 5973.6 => 6.26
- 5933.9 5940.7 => 6.45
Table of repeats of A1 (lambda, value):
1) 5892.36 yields 4.46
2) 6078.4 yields 6.725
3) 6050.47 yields 5.839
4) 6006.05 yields 6.438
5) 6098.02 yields 6.445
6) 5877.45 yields 5.88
